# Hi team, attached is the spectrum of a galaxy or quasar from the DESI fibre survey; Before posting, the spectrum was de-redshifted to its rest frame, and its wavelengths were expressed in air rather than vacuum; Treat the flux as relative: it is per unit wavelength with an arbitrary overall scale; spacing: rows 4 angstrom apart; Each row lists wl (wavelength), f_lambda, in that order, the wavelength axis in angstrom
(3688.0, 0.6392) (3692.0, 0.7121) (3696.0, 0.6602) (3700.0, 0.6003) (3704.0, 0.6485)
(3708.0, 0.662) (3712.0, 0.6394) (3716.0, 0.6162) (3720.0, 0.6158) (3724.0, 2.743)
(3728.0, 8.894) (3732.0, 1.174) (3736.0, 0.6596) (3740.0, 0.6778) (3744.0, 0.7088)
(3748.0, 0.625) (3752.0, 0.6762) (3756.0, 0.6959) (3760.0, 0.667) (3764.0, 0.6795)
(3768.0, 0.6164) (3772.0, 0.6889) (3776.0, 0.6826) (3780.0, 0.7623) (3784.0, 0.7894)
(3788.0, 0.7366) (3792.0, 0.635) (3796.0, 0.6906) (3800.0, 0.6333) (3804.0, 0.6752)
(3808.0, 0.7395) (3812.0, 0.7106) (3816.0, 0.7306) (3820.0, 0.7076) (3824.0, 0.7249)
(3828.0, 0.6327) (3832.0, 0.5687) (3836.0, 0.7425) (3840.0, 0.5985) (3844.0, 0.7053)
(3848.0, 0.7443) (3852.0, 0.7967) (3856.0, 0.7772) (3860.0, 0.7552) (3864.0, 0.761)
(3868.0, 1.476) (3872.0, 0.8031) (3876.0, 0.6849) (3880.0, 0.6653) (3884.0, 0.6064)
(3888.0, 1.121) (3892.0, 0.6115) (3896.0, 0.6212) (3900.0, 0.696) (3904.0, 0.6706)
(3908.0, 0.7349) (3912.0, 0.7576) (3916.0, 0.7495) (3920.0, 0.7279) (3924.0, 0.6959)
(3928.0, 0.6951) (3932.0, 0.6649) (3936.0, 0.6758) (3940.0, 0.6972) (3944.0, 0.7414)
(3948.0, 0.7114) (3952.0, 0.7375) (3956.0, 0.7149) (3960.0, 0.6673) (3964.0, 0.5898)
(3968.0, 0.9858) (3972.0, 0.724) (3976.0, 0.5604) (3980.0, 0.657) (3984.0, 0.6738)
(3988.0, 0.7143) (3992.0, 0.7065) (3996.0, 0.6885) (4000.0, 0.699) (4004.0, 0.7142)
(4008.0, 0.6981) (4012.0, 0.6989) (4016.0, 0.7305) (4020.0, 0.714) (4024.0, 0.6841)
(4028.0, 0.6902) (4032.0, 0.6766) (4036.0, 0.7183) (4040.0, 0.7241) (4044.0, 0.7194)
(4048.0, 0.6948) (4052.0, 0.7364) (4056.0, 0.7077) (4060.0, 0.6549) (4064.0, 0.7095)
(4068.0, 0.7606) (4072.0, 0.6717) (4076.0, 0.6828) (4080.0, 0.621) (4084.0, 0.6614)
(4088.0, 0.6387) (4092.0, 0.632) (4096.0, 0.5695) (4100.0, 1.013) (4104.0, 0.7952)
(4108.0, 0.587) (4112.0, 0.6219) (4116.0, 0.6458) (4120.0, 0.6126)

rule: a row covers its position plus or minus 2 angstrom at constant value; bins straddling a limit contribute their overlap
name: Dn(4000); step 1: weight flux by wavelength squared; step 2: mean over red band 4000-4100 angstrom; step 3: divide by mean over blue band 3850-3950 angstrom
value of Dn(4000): 1.0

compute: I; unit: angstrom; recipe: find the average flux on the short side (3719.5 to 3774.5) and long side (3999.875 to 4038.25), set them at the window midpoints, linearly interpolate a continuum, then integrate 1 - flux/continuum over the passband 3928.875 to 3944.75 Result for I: 4.1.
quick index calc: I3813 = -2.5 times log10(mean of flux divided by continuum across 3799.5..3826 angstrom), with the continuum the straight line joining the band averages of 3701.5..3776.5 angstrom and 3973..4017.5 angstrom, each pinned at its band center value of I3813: 0.458 mag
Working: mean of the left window 1.24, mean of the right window 0.686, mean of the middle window 0.707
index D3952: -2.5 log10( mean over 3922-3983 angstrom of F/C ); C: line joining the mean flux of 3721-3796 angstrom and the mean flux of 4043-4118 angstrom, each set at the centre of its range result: 0.29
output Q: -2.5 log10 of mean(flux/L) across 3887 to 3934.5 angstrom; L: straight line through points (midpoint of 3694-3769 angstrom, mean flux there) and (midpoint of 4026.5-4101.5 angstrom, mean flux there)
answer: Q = 0.29 mag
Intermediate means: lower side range 1.23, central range 0.72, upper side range 0.697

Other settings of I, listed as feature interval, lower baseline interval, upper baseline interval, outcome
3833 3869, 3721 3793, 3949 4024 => 8.6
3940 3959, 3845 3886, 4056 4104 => 1.1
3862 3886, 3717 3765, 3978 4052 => 6.6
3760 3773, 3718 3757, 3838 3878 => 7.4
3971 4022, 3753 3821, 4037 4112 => 0.5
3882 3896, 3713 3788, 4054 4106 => 3.6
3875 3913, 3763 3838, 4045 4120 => -1.4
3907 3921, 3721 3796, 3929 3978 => 1.3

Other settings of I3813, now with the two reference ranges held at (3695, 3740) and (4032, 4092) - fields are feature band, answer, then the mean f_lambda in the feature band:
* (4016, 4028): 0.14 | 0.703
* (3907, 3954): 0.41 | 0.715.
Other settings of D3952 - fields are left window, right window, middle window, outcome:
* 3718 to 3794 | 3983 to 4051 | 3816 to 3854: 0.484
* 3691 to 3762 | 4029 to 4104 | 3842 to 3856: 0.375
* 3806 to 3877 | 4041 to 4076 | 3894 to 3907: 0.118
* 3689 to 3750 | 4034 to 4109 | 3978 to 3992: 0.251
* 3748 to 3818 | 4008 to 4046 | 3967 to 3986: -0.005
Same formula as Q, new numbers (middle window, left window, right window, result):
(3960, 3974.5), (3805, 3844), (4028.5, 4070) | -0.07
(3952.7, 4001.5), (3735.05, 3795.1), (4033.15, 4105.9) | 0.00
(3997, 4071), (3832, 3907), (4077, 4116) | -0.01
